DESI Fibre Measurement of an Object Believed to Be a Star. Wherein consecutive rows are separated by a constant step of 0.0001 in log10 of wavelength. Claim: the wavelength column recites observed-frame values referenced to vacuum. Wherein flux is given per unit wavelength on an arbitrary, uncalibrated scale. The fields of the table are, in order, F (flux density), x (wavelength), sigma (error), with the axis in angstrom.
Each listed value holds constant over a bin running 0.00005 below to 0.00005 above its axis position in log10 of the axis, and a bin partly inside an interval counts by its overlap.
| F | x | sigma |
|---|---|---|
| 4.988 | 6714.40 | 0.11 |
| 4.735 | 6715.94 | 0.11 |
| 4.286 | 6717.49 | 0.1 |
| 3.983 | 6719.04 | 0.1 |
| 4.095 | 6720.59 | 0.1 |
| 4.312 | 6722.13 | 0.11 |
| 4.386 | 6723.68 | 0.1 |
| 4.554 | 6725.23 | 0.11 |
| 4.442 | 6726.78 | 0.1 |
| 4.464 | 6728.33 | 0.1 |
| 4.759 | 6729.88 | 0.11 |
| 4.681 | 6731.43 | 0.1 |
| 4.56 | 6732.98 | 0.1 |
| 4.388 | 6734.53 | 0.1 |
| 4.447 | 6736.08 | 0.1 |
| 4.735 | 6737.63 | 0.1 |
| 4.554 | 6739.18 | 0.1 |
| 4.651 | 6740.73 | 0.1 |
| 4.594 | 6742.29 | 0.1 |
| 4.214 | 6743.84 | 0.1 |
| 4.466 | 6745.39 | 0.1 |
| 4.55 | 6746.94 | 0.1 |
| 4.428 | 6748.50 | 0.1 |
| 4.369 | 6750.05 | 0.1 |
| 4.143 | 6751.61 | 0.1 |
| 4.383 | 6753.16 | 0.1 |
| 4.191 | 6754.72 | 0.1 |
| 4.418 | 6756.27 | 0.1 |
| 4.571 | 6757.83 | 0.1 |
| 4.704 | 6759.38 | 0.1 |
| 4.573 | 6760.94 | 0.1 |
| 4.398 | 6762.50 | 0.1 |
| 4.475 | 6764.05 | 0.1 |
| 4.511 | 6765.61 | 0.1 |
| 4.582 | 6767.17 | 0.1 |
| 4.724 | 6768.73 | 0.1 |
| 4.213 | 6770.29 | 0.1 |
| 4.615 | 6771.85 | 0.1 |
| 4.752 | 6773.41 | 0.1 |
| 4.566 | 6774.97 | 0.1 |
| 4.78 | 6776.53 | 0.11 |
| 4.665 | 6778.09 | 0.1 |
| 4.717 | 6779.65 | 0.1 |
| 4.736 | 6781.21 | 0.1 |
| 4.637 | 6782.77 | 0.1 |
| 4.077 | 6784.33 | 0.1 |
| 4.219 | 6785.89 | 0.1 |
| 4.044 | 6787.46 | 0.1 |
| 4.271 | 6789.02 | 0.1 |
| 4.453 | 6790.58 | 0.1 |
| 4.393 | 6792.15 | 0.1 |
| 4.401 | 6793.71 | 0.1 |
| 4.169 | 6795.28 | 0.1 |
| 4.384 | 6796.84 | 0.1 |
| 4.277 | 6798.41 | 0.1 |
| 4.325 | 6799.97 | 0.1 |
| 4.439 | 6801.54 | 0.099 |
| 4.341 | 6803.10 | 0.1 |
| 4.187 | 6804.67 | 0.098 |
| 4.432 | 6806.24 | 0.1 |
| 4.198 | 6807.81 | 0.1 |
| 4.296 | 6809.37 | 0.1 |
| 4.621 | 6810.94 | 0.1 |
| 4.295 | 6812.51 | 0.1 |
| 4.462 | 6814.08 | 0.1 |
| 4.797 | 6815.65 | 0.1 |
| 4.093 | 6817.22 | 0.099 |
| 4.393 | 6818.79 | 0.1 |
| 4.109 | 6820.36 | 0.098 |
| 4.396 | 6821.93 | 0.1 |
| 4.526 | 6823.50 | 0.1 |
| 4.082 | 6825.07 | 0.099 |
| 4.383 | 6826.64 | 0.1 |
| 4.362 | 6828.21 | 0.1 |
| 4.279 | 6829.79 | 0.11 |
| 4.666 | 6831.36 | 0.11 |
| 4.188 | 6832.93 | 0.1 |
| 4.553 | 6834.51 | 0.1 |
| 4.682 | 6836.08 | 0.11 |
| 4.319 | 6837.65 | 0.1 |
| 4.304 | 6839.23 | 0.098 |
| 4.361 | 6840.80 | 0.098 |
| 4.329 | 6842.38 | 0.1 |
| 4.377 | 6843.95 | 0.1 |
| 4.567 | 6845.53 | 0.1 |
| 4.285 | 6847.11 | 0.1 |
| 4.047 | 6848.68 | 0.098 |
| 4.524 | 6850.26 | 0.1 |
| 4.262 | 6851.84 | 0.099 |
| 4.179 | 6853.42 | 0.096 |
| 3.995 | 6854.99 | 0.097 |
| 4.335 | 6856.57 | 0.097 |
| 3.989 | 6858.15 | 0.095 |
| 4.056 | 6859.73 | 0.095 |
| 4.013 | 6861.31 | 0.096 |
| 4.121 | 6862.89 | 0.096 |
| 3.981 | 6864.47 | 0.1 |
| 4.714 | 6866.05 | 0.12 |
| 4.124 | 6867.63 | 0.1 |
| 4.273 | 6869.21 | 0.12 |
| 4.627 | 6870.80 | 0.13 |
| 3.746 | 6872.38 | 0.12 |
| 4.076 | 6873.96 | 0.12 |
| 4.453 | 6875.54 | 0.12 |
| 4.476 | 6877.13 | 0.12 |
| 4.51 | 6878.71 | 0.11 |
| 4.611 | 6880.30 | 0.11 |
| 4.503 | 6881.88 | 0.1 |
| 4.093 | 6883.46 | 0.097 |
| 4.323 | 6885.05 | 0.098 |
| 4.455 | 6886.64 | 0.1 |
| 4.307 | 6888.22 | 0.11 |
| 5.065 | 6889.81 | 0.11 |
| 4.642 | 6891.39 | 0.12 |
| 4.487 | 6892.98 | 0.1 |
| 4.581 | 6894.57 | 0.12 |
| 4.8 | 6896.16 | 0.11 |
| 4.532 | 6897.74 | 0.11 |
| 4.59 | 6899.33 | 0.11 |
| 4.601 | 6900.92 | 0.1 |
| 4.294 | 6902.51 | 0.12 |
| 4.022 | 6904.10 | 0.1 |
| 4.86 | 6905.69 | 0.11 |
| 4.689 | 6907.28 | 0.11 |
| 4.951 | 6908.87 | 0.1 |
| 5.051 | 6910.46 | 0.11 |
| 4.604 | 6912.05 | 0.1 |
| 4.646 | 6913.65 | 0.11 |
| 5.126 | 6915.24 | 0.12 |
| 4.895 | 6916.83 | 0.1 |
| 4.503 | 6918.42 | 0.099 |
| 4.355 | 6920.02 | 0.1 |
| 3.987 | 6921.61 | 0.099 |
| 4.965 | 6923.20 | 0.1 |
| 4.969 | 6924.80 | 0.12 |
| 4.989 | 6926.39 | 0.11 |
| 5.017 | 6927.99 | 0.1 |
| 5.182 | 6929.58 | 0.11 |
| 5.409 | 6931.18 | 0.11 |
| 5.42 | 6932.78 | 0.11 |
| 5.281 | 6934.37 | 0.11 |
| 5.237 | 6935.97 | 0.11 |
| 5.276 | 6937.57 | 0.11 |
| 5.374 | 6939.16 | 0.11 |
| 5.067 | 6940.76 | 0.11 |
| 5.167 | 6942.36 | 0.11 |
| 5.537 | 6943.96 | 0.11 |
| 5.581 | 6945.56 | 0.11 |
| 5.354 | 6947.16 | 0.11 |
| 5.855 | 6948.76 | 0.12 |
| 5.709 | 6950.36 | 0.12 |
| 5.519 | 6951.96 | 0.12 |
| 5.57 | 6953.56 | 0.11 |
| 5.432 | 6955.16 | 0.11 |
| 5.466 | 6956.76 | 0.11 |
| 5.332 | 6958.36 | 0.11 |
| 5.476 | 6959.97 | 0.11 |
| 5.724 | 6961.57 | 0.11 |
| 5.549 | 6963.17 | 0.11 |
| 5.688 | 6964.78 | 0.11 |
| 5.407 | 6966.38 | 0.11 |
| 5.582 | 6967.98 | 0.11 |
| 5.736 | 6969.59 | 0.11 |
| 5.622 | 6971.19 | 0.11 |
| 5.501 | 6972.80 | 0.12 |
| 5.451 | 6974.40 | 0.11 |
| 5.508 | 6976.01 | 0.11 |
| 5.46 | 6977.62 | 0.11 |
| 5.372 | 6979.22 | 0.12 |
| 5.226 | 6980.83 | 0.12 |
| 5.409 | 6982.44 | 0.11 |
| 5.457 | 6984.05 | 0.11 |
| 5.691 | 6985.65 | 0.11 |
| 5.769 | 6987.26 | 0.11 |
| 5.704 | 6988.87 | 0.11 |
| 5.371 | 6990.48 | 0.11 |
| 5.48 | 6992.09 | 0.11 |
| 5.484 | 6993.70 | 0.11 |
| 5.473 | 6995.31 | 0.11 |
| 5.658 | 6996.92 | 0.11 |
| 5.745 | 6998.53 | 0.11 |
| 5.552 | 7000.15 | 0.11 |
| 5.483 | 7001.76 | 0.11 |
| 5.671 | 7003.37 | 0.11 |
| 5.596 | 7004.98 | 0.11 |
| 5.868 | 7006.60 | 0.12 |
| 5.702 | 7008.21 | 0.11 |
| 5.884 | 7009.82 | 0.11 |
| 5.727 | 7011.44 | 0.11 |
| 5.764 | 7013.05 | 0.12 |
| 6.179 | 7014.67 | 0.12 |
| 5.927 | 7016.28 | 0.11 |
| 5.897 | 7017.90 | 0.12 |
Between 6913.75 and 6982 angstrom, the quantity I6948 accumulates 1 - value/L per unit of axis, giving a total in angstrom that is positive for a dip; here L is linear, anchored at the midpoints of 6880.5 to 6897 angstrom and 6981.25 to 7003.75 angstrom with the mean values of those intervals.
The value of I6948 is -2.4 angstrom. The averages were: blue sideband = 4.53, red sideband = 5.56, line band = 5.3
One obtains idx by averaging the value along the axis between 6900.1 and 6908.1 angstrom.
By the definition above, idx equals 4.49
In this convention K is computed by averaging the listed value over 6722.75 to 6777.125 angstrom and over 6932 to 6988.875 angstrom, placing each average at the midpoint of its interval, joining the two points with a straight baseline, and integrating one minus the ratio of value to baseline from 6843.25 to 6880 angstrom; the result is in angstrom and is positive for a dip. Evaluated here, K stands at 5.64 angstrom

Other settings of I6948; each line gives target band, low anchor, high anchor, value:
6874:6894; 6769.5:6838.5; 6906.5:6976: 1.7 angstrom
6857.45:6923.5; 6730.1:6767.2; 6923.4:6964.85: 8.6 angstrom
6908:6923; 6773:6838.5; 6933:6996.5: 1.3 angstrom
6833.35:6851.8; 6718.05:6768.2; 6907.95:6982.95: 1.8 angstrom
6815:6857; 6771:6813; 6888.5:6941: 2.0 angstrom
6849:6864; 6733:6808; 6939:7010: 2.3 angstrom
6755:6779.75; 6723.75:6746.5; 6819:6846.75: -0.5 angstrom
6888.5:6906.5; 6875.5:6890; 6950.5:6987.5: 0.2 angstrom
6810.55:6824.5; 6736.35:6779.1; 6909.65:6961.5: 1.0 angstrom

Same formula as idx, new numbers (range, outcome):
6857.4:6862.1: 4.02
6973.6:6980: 5.45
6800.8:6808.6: 4.32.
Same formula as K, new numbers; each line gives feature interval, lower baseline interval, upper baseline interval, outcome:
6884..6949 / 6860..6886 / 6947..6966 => 1.09 angstrom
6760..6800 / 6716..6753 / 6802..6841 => -0.51 angstrom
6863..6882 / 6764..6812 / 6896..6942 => 1.53 angstrom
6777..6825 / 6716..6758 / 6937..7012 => 3.58 angstrom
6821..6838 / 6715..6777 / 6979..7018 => 1.62 angstrom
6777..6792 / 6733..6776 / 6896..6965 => 0.53 angstrom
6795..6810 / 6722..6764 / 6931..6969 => 1.43 angstrom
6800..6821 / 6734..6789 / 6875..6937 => 0.93 angstrom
